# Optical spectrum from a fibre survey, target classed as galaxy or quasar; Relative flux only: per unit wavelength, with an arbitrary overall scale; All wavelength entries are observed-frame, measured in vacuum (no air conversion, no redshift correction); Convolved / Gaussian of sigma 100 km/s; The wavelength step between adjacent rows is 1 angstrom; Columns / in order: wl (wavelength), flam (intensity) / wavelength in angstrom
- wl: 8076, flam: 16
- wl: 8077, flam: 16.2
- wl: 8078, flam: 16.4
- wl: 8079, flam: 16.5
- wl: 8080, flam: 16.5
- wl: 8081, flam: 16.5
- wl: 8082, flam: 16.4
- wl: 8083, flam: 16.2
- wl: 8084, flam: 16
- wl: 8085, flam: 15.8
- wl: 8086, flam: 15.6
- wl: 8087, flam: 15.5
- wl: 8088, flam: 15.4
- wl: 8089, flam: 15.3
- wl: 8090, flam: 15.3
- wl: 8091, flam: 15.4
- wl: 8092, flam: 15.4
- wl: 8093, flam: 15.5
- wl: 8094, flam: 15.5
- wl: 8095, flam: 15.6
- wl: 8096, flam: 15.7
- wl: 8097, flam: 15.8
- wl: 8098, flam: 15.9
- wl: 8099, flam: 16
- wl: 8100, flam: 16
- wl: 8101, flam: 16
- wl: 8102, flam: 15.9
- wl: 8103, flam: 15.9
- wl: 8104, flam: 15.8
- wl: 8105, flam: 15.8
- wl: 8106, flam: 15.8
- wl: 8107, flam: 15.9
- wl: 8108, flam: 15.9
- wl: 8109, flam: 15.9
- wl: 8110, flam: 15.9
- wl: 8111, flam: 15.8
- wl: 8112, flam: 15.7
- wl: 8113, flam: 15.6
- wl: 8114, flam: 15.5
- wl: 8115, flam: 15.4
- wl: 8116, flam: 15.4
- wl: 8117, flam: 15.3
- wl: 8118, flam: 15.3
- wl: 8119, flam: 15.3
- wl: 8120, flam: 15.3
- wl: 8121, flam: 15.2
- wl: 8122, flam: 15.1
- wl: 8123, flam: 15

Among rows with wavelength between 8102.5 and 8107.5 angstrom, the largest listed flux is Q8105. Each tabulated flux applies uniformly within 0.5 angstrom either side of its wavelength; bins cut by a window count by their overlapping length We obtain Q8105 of 15.9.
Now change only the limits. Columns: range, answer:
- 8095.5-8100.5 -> 16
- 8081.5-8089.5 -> 16.4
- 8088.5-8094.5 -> 15.5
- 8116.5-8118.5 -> 15.3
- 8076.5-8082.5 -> 16.5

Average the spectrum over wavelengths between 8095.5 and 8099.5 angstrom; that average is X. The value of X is 15.8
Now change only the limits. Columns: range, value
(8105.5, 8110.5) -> 15.9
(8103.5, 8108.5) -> 15.8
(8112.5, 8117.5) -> 15.4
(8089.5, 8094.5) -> 15.4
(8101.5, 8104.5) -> 15.9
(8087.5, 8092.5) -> 15.4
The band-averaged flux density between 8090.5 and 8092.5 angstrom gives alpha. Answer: 15.4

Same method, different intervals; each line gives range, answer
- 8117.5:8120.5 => 15.3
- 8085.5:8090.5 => 15.4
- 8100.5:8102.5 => 15.9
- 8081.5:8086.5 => 16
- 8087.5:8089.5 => 15.4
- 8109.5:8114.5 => 15.7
